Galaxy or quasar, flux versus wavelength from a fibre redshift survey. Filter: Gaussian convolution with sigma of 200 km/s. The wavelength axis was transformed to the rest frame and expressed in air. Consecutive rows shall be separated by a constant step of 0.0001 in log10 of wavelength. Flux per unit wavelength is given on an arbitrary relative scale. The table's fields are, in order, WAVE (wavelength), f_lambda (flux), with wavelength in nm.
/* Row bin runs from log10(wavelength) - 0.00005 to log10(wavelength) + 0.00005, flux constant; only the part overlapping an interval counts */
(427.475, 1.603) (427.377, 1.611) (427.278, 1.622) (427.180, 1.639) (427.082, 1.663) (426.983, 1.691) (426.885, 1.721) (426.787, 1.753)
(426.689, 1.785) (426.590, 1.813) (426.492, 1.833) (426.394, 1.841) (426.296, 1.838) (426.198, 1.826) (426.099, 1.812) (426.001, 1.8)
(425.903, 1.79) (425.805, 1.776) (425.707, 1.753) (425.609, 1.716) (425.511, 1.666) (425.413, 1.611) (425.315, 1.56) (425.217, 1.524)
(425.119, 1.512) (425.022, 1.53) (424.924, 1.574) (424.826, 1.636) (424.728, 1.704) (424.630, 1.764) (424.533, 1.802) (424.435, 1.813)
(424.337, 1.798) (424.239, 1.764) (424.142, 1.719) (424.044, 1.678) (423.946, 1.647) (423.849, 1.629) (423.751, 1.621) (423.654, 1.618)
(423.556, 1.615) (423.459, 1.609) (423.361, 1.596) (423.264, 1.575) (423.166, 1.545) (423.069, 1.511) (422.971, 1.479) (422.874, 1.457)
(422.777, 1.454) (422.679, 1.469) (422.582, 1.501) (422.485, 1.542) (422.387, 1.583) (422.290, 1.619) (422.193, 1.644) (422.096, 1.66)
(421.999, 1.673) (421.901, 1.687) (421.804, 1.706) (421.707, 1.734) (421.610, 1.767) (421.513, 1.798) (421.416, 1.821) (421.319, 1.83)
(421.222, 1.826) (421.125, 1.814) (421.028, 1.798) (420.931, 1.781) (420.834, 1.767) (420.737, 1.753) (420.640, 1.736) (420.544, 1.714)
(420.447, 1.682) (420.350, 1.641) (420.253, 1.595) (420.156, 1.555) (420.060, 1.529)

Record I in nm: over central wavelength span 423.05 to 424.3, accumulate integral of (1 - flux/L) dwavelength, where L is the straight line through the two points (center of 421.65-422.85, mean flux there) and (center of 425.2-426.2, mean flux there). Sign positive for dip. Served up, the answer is 0.015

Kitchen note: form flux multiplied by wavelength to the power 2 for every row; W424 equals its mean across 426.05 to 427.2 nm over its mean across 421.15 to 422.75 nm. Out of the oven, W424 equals 1.08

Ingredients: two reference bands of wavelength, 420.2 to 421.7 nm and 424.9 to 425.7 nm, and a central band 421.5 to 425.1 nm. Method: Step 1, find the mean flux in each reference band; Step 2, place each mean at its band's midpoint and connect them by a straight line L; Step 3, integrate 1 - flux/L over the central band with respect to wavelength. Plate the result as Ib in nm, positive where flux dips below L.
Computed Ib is 0.075 nm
